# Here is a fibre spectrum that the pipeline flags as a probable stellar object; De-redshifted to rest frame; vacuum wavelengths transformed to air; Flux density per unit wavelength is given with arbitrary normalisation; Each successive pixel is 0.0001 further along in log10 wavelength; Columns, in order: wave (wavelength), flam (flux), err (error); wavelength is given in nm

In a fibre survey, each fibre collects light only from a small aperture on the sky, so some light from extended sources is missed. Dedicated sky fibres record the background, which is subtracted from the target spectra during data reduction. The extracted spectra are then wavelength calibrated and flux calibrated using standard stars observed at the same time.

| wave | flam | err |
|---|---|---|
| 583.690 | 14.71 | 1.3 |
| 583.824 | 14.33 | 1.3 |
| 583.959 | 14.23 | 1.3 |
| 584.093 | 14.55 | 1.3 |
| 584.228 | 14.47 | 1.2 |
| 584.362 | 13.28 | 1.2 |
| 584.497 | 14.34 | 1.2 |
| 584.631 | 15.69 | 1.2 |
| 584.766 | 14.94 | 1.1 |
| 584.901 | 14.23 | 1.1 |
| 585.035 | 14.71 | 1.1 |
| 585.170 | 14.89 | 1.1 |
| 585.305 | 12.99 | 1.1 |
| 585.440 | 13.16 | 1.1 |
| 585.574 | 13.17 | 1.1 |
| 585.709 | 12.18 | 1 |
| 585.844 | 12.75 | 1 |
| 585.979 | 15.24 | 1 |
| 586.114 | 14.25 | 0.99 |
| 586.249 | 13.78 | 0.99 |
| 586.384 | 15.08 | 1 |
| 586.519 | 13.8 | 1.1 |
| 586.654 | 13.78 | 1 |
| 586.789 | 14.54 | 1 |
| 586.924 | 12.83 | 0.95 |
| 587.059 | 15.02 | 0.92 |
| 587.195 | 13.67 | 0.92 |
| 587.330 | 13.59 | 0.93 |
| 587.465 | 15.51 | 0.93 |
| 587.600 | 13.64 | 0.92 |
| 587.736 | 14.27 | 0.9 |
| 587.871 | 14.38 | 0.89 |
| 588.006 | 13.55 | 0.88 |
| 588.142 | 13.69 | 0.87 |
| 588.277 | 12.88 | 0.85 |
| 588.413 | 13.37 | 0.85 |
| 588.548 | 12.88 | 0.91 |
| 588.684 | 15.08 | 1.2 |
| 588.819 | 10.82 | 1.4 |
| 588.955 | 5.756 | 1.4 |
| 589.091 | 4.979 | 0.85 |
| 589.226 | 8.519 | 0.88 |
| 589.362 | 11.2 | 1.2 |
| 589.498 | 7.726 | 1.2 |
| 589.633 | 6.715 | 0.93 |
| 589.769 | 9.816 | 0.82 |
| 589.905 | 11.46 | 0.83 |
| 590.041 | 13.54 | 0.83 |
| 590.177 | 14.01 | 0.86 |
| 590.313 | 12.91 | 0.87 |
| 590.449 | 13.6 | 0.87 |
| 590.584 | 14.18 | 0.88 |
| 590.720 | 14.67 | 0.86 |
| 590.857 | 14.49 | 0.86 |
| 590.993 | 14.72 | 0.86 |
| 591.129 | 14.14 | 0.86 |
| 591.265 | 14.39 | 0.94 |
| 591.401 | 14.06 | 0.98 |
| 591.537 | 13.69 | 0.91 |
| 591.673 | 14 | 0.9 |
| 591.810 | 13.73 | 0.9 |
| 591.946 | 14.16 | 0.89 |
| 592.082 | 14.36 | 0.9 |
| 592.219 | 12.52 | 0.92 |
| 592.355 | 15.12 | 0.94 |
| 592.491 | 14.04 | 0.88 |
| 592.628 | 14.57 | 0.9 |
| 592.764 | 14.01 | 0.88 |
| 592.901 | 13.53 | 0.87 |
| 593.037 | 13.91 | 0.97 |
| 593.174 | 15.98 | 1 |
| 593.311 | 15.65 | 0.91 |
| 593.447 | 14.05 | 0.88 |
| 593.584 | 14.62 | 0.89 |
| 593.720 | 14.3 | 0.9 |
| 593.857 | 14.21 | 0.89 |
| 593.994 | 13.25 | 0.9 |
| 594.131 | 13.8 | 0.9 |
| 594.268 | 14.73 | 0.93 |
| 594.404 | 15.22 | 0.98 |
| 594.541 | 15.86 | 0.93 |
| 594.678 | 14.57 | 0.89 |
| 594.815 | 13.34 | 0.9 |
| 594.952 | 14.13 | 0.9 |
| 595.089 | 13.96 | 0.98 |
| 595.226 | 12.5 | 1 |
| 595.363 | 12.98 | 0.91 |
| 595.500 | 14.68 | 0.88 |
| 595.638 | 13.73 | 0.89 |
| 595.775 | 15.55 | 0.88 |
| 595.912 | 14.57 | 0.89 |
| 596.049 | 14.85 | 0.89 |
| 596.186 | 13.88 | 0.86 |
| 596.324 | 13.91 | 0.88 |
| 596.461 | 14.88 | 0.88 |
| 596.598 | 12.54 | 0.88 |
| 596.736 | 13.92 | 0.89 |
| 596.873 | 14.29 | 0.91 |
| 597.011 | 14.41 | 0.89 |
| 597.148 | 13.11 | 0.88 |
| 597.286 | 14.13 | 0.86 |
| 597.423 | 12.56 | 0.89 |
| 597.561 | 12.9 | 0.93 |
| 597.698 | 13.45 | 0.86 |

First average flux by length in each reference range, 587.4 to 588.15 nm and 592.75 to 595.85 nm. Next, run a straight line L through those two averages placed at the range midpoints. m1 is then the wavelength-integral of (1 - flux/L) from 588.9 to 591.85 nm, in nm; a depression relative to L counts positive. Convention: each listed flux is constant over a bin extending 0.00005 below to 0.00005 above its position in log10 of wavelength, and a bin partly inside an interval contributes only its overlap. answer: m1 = 0.48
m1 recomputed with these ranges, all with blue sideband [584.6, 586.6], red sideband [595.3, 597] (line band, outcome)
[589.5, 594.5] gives 0.14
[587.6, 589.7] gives 0.44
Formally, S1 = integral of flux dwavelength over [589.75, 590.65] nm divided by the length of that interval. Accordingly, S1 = 13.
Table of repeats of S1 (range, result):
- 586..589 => 13.5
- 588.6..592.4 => 12.3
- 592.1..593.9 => 14.3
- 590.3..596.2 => 14.2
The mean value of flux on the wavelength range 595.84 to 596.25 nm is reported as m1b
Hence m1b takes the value 14.5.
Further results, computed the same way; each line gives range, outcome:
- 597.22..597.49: 13.4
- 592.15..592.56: 13.9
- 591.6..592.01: 13.9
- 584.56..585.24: 14.9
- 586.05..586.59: 14.2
